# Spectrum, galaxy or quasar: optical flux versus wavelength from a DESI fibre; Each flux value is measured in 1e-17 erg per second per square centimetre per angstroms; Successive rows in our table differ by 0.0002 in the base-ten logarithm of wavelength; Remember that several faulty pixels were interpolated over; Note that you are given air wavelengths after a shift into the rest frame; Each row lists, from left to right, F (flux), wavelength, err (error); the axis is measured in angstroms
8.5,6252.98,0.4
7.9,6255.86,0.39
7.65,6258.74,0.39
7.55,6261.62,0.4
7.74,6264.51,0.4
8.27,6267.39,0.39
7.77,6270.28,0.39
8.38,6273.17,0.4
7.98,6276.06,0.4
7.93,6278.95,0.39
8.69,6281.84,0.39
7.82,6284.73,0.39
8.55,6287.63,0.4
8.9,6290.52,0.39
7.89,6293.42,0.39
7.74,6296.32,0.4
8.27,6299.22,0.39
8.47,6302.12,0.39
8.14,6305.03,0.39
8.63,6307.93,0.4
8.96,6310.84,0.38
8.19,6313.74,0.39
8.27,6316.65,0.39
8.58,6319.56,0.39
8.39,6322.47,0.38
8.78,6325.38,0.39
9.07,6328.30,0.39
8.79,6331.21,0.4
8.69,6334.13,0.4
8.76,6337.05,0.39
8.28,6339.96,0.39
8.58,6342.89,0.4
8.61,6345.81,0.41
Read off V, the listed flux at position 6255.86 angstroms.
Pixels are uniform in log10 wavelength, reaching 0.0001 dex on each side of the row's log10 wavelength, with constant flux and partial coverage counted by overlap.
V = 7.9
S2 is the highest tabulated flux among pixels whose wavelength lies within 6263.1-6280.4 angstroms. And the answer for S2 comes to 8.38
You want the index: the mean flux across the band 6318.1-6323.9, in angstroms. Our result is 8.49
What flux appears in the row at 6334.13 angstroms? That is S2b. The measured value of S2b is 8.69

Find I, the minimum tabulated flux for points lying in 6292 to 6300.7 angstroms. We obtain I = 7.74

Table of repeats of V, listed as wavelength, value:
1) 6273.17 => 8.38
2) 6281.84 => 8.69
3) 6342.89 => 8.58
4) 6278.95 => 7.93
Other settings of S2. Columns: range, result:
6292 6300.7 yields 8.27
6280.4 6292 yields 8.9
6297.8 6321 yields 8.96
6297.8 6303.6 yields 8.47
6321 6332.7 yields 9.07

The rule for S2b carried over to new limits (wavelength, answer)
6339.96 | 8.28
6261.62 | 7.55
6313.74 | 8.19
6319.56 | 8.58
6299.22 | 8.27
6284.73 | 7.82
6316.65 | 8.27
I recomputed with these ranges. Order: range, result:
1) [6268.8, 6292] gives 7.77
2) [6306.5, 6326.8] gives 8.19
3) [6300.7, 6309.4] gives 8.14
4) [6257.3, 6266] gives 7.55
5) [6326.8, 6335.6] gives 8.69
